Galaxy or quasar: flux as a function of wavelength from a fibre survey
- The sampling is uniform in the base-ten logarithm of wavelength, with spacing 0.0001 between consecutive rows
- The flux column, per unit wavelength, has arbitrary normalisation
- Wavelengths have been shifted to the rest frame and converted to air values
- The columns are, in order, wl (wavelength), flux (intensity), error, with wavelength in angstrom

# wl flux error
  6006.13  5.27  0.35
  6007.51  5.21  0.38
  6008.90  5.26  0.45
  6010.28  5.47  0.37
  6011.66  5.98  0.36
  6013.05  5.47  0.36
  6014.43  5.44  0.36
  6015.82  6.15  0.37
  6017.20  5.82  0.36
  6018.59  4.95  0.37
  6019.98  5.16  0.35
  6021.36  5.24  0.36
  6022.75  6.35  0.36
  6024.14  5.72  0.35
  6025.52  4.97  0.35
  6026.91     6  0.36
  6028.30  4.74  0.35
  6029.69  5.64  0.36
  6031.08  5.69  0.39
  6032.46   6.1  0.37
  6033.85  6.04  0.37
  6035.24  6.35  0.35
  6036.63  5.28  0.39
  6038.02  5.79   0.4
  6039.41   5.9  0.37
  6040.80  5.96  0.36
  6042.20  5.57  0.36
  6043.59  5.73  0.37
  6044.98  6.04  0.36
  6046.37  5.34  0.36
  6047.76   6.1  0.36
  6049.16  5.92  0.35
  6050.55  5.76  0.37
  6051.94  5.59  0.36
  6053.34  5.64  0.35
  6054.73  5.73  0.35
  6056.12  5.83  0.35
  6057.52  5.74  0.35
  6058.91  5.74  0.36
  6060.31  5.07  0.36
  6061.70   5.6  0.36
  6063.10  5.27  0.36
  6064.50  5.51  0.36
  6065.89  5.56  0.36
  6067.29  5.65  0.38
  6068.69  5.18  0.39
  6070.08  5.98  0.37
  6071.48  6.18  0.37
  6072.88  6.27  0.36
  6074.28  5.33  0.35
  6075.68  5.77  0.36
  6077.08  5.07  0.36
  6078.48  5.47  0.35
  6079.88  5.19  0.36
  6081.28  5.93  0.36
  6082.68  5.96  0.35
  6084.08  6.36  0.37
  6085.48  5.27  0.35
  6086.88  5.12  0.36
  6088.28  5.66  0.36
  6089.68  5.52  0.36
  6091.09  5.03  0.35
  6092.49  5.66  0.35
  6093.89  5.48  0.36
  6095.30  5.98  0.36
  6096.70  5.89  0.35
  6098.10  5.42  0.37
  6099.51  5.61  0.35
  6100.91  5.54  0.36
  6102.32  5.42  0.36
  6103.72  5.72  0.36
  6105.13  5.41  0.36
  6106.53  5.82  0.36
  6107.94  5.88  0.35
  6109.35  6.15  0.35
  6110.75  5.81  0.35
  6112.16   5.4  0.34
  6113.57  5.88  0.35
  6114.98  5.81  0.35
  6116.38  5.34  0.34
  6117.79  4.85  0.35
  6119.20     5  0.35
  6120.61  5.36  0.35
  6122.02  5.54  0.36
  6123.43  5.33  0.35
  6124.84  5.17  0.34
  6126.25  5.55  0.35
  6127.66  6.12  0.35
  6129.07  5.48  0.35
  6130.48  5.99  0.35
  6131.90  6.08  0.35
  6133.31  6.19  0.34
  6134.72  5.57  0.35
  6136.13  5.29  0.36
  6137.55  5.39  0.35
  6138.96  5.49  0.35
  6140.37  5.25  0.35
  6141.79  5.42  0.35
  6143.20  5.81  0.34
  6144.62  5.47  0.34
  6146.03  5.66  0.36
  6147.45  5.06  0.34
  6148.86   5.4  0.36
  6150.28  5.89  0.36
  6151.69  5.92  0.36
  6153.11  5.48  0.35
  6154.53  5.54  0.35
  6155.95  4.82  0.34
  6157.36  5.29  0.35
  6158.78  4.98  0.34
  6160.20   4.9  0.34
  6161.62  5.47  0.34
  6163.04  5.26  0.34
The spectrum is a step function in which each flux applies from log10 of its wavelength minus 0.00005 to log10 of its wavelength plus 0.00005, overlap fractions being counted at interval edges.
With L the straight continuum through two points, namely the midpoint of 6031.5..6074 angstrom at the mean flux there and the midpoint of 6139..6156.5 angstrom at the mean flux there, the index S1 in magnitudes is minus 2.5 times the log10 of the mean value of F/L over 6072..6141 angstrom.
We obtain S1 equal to 0.00 mag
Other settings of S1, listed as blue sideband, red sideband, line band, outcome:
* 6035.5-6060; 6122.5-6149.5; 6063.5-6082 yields 0.01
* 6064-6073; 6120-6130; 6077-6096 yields 0.02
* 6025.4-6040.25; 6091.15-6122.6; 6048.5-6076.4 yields 0.00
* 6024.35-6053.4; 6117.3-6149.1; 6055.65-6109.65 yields 0.00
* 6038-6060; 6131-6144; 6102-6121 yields 0.02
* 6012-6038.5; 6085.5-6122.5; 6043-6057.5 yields -0.03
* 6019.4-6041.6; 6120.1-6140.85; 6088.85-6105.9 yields 0.01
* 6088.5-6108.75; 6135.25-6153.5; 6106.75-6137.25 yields -0.01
